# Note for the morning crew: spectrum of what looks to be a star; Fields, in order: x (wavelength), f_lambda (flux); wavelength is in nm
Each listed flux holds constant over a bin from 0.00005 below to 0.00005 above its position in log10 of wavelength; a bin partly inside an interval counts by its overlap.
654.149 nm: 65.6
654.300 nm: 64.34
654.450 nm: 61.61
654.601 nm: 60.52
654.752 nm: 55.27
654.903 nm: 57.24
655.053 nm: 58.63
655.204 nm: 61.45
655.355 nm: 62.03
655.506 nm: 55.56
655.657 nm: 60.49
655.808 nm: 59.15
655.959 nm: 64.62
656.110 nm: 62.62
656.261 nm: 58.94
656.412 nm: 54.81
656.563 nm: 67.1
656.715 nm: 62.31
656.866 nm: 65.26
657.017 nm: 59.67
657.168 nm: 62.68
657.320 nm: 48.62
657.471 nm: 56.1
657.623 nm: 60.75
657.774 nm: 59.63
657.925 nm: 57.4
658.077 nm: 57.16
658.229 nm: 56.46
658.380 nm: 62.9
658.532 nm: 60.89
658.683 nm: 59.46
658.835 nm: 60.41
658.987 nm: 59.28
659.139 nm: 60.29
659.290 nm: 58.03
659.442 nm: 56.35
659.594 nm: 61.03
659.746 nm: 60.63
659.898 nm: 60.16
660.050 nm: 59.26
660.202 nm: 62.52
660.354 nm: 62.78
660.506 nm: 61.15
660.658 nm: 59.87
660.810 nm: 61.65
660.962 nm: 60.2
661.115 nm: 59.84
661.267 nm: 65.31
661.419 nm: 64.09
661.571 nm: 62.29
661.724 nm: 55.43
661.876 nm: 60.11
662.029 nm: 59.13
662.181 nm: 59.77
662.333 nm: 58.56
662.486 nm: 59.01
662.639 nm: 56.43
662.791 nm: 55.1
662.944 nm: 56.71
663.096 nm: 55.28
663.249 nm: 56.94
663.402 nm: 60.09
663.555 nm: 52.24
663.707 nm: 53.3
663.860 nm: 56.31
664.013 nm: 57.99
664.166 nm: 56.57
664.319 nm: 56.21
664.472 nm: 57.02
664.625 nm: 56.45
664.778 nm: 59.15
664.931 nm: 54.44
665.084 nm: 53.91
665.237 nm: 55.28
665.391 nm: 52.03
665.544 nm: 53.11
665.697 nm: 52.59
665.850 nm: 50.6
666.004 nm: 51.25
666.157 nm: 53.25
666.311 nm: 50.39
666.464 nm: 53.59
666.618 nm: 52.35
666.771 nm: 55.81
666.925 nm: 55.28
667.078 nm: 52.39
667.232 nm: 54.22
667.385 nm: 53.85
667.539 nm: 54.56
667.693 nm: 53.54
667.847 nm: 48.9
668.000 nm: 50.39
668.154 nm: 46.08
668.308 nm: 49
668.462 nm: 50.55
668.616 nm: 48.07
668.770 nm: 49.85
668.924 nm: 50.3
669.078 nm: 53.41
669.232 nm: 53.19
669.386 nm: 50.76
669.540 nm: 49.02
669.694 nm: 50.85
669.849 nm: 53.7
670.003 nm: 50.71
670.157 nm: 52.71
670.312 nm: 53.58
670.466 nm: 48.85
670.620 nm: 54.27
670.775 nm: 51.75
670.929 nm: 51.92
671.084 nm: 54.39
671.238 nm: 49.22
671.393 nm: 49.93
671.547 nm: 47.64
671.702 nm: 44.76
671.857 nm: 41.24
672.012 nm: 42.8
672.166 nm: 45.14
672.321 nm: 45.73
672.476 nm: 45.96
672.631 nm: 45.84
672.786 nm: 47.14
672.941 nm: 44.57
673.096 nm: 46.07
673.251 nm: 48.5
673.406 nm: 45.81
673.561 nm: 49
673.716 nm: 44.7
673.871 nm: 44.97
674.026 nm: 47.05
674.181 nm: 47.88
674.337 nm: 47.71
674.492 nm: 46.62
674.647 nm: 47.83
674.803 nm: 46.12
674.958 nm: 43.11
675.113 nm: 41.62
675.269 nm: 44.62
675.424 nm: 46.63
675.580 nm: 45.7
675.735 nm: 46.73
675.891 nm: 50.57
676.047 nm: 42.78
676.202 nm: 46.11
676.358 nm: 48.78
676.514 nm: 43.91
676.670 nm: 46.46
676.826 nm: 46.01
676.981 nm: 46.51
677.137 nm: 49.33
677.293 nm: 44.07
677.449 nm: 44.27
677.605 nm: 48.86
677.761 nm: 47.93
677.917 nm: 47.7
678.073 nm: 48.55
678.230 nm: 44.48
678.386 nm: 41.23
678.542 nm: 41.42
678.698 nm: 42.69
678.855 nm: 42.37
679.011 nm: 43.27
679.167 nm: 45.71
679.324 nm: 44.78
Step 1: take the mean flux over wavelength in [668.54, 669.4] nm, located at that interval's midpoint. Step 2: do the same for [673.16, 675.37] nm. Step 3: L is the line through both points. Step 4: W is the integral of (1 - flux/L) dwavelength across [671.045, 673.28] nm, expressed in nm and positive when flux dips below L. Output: 0.08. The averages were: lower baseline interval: 51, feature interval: 46.4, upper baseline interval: 46.1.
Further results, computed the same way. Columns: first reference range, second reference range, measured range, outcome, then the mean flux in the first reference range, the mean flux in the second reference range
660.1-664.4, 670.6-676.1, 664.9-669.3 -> 0.114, 58.7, 46.8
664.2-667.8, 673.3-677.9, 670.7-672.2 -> 0.051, 53.9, 46.3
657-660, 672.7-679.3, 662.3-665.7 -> -0.069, 58.9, 45.8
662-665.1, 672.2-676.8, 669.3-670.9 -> -0.040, 56.7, 46.1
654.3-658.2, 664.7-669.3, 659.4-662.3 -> -0.211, 59.6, 52.4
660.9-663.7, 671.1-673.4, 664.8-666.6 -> 0.047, 58.6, 46.3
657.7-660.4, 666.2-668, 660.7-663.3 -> -0.088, 59.7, 53.1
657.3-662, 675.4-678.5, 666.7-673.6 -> 0.242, 59.8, 46.3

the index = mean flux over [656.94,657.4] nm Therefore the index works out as 57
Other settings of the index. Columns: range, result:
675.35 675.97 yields 47.4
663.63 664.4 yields 56.1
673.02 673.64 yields 47.4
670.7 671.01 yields 51.9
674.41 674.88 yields 46.9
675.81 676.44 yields 47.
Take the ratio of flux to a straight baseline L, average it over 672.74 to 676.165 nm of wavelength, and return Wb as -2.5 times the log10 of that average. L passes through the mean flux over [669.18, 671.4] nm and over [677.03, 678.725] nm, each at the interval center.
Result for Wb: 0.05 mag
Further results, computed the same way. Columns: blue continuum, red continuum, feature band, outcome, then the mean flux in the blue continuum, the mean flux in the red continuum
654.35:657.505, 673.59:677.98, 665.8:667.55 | -0.01 mag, 59.8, 46.3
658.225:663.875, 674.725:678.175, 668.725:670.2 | 0.01 mag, 59.3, 46.2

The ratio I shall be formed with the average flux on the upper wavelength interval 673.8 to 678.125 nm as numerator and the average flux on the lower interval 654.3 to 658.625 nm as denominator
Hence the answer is 0.78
